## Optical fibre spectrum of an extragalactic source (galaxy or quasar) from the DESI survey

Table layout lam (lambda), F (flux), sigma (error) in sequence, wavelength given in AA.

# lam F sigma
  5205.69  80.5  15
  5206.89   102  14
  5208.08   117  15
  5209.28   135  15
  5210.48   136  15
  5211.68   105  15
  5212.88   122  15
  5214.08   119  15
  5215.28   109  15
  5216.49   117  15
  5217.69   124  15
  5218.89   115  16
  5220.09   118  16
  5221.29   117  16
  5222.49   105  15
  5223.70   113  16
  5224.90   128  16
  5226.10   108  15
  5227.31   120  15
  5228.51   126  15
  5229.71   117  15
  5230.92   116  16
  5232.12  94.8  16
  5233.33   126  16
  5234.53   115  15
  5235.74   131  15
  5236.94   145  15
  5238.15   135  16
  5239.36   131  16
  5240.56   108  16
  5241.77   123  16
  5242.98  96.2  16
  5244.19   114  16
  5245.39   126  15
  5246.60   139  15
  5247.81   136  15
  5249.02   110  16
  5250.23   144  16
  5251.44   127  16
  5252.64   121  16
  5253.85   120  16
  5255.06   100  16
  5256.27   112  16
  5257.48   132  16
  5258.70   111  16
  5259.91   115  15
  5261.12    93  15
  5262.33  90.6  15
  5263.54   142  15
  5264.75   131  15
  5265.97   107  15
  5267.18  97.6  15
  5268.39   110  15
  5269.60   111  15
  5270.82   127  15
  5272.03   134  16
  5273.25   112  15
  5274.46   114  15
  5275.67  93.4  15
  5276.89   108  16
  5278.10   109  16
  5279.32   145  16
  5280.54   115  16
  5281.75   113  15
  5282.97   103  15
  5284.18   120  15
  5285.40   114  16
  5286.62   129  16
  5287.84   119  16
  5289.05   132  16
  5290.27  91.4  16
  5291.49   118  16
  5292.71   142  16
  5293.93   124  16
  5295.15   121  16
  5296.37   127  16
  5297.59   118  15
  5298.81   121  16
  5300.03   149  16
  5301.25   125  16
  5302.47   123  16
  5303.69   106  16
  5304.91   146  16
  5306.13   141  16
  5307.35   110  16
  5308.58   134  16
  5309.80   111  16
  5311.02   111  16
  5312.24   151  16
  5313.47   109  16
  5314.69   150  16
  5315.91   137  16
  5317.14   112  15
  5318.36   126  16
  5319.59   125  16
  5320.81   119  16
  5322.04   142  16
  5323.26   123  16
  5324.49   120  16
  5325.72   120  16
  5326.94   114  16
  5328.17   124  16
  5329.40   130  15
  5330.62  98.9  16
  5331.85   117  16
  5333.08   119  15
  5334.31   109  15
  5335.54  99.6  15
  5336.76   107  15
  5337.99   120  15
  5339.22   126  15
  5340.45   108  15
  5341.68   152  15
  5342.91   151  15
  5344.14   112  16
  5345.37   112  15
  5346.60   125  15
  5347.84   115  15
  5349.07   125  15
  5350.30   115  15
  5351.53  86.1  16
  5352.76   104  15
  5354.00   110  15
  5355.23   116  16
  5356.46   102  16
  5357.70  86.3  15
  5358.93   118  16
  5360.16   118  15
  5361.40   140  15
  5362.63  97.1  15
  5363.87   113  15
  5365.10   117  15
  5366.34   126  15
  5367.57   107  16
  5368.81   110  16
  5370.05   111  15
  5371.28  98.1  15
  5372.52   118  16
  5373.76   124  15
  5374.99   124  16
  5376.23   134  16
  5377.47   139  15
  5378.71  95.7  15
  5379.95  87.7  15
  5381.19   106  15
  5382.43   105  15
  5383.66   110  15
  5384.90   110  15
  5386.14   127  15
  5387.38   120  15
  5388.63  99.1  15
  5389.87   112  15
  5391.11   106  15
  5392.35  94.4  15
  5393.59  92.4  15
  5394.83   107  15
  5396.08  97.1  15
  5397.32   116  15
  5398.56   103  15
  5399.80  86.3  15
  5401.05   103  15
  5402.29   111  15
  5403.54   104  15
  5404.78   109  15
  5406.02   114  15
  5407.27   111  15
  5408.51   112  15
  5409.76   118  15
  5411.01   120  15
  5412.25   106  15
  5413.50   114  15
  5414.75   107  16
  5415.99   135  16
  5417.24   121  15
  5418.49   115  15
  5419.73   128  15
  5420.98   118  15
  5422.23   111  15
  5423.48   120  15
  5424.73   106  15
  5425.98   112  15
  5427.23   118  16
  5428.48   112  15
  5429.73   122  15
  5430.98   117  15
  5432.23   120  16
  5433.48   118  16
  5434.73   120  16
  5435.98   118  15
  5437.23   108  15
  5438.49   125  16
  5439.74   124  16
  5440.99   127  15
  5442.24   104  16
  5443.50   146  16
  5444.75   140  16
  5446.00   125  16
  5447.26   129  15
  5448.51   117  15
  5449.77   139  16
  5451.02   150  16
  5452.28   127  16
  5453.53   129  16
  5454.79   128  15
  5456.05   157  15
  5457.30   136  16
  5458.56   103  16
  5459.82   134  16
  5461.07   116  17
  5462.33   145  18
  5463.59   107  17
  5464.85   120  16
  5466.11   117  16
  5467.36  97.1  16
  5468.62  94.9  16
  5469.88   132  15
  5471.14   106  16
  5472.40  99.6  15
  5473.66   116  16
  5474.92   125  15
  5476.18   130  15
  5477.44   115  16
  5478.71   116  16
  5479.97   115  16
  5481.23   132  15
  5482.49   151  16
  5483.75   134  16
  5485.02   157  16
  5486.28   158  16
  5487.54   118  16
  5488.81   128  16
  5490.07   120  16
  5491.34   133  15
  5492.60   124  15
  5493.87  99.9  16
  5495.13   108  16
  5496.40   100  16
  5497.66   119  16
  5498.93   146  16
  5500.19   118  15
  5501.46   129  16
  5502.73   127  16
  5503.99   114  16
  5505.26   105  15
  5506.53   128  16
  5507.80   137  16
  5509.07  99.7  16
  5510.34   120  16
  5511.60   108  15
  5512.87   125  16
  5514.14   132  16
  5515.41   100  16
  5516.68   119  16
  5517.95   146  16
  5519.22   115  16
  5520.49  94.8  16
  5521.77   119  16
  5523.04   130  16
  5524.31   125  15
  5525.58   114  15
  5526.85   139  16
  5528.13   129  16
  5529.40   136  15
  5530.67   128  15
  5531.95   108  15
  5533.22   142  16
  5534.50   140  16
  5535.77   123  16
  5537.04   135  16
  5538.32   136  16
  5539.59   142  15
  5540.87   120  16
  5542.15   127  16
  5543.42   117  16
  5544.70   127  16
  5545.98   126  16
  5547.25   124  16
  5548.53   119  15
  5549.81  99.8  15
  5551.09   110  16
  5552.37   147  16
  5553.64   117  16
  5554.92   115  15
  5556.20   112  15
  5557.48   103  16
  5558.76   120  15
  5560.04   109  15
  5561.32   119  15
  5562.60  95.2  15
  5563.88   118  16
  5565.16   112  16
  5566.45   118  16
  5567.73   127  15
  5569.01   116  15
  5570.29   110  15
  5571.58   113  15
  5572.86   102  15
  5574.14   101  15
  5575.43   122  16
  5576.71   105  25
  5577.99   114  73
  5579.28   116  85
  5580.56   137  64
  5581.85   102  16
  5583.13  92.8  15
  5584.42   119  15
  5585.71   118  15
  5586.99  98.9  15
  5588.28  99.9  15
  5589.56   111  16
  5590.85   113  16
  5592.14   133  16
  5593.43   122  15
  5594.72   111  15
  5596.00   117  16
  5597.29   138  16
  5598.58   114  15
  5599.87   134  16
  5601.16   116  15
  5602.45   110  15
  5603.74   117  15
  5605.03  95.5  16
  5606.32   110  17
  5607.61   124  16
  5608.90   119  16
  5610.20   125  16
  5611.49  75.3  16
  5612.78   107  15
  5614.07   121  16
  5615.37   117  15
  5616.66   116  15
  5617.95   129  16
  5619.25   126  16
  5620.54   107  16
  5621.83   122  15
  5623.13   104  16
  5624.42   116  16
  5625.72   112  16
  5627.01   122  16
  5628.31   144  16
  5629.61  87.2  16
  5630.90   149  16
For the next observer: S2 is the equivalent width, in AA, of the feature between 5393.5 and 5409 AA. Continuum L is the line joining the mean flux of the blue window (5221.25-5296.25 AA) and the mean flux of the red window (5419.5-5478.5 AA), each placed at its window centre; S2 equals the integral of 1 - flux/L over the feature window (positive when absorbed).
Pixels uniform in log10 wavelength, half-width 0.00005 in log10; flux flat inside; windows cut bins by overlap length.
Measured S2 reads 1.9 AA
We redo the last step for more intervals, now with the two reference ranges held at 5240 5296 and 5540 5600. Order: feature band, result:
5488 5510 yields -0.7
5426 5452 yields -1.6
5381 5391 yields 0.5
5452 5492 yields -3.0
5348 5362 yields 0.7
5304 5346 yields -2.1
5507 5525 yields -0.5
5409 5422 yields -0.1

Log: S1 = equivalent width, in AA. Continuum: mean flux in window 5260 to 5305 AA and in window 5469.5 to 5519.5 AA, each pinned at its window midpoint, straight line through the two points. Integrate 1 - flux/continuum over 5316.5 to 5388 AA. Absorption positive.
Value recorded 2.1 AA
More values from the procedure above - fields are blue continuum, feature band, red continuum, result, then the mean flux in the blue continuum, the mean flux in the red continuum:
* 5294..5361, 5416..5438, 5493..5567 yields 0.6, 120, 121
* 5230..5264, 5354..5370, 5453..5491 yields 1.3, 120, 125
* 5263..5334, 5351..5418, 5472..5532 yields 6.4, 121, 123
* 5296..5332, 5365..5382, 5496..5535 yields 1.4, 125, 122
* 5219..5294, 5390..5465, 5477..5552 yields 2.5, 118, 124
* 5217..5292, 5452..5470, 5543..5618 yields -1.0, 118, 115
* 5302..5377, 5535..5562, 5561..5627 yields -1.5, 119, 114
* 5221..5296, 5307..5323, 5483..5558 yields -0.9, 118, 123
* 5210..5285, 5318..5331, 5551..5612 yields -0.6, 118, 114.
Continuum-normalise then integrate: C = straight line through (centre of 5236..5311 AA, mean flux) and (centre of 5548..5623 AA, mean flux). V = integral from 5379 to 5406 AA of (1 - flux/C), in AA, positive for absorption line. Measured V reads 2.9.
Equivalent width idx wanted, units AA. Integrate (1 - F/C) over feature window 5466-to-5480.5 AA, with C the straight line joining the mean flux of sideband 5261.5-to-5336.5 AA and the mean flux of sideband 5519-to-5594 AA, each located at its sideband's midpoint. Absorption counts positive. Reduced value 0.7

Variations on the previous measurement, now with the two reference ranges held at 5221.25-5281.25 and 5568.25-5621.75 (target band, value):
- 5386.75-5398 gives 1.1 AA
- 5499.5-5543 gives -3.4 AA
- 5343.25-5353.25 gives 0.3 AA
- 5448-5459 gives -1.6 AA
